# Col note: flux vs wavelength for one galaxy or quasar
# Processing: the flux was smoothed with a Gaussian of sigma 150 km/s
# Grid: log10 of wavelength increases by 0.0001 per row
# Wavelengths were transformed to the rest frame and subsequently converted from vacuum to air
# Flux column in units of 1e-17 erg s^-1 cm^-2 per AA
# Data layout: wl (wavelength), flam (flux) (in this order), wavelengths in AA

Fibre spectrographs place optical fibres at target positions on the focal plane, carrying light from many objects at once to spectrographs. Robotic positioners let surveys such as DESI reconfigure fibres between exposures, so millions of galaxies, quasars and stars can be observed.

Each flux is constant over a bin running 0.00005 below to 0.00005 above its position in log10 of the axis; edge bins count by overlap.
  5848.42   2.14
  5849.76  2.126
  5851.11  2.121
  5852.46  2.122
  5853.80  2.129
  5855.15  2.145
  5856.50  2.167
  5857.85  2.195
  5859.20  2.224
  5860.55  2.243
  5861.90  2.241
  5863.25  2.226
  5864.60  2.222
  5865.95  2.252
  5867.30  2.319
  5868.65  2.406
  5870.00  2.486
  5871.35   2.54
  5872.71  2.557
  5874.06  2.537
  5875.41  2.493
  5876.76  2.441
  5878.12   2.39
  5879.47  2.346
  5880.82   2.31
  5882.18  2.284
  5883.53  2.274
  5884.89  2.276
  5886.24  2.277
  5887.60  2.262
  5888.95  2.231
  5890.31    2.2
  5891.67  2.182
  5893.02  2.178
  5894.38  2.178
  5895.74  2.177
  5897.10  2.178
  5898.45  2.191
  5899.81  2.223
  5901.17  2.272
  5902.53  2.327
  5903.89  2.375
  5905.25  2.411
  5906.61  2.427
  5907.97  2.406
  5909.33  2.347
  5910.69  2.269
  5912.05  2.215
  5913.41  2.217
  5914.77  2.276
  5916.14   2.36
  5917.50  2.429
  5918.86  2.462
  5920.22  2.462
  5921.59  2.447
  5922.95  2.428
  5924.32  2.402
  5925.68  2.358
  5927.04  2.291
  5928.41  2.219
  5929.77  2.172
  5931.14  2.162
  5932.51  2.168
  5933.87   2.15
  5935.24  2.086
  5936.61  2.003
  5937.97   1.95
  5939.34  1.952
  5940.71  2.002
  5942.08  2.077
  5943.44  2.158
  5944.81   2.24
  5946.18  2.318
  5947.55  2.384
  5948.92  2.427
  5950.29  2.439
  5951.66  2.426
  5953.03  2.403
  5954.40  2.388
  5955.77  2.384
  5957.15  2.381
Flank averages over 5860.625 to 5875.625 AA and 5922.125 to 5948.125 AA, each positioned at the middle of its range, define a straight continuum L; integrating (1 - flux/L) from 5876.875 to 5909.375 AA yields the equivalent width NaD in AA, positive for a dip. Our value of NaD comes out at 0.4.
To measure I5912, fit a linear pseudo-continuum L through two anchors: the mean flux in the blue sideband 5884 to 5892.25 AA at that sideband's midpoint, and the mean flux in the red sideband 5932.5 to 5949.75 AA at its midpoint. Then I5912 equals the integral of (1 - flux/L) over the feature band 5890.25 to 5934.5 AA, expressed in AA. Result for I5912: -1.89 AA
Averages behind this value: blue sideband 2.24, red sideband 2.15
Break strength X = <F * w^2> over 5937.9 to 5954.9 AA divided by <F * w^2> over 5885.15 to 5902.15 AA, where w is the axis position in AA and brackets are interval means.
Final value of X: 1.0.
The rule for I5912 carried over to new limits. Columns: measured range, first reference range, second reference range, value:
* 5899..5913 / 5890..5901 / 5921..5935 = -0.7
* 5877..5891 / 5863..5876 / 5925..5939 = 0.4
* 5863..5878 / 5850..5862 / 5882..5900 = -1.5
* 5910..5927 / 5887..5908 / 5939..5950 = -0.9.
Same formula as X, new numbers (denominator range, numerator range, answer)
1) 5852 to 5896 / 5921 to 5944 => 0.97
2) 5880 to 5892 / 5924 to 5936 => 1.00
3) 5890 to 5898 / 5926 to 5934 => 1.02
